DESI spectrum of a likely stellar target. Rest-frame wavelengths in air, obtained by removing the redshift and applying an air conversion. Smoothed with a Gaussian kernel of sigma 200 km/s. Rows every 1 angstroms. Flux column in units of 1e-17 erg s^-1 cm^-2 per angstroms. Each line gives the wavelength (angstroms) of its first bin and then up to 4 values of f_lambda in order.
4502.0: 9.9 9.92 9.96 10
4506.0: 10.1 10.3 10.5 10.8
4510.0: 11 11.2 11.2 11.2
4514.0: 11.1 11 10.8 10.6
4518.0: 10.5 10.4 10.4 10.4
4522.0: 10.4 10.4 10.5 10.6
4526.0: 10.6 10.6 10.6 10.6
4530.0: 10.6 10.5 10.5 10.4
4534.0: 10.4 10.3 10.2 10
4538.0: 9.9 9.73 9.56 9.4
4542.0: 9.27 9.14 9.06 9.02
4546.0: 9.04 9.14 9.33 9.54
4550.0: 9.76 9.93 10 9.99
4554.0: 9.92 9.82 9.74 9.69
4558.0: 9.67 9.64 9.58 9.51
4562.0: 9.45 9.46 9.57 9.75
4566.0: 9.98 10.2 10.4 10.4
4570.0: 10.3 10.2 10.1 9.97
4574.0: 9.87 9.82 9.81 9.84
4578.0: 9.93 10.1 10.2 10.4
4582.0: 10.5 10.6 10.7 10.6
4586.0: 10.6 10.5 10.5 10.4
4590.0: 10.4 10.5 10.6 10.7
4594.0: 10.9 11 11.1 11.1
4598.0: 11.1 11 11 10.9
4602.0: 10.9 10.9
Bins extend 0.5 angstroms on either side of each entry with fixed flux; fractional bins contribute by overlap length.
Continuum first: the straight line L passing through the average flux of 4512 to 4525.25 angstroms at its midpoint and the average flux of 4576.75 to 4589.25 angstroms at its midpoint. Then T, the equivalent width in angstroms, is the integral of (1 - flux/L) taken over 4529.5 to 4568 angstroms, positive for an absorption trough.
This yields 2.8 angstroms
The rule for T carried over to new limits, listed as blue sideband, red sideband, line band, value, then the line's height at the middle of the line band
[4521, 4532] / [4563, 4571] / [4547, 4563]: 0.81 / 10.2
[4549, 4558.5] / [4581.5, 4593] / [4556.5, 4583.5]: 0.56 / 10.2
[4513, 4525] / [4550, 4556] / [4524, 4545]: 0.44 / 10.3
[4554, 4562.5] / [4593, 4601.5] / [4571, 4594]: 0.38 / 10.5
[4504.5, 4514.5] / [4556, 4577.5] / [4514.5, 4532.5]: -0.05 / 10.5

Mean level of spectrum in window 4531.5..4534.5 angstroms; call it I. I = 10.4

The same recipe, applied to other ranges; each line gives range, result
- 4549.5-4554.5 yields 9.92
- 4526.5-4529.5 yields 10.6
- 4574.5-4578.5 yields 9.85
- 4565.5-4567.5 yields 10.1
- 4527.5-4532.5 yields 10.6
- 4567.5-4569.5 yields 10.4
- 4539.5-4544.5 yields 9.29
